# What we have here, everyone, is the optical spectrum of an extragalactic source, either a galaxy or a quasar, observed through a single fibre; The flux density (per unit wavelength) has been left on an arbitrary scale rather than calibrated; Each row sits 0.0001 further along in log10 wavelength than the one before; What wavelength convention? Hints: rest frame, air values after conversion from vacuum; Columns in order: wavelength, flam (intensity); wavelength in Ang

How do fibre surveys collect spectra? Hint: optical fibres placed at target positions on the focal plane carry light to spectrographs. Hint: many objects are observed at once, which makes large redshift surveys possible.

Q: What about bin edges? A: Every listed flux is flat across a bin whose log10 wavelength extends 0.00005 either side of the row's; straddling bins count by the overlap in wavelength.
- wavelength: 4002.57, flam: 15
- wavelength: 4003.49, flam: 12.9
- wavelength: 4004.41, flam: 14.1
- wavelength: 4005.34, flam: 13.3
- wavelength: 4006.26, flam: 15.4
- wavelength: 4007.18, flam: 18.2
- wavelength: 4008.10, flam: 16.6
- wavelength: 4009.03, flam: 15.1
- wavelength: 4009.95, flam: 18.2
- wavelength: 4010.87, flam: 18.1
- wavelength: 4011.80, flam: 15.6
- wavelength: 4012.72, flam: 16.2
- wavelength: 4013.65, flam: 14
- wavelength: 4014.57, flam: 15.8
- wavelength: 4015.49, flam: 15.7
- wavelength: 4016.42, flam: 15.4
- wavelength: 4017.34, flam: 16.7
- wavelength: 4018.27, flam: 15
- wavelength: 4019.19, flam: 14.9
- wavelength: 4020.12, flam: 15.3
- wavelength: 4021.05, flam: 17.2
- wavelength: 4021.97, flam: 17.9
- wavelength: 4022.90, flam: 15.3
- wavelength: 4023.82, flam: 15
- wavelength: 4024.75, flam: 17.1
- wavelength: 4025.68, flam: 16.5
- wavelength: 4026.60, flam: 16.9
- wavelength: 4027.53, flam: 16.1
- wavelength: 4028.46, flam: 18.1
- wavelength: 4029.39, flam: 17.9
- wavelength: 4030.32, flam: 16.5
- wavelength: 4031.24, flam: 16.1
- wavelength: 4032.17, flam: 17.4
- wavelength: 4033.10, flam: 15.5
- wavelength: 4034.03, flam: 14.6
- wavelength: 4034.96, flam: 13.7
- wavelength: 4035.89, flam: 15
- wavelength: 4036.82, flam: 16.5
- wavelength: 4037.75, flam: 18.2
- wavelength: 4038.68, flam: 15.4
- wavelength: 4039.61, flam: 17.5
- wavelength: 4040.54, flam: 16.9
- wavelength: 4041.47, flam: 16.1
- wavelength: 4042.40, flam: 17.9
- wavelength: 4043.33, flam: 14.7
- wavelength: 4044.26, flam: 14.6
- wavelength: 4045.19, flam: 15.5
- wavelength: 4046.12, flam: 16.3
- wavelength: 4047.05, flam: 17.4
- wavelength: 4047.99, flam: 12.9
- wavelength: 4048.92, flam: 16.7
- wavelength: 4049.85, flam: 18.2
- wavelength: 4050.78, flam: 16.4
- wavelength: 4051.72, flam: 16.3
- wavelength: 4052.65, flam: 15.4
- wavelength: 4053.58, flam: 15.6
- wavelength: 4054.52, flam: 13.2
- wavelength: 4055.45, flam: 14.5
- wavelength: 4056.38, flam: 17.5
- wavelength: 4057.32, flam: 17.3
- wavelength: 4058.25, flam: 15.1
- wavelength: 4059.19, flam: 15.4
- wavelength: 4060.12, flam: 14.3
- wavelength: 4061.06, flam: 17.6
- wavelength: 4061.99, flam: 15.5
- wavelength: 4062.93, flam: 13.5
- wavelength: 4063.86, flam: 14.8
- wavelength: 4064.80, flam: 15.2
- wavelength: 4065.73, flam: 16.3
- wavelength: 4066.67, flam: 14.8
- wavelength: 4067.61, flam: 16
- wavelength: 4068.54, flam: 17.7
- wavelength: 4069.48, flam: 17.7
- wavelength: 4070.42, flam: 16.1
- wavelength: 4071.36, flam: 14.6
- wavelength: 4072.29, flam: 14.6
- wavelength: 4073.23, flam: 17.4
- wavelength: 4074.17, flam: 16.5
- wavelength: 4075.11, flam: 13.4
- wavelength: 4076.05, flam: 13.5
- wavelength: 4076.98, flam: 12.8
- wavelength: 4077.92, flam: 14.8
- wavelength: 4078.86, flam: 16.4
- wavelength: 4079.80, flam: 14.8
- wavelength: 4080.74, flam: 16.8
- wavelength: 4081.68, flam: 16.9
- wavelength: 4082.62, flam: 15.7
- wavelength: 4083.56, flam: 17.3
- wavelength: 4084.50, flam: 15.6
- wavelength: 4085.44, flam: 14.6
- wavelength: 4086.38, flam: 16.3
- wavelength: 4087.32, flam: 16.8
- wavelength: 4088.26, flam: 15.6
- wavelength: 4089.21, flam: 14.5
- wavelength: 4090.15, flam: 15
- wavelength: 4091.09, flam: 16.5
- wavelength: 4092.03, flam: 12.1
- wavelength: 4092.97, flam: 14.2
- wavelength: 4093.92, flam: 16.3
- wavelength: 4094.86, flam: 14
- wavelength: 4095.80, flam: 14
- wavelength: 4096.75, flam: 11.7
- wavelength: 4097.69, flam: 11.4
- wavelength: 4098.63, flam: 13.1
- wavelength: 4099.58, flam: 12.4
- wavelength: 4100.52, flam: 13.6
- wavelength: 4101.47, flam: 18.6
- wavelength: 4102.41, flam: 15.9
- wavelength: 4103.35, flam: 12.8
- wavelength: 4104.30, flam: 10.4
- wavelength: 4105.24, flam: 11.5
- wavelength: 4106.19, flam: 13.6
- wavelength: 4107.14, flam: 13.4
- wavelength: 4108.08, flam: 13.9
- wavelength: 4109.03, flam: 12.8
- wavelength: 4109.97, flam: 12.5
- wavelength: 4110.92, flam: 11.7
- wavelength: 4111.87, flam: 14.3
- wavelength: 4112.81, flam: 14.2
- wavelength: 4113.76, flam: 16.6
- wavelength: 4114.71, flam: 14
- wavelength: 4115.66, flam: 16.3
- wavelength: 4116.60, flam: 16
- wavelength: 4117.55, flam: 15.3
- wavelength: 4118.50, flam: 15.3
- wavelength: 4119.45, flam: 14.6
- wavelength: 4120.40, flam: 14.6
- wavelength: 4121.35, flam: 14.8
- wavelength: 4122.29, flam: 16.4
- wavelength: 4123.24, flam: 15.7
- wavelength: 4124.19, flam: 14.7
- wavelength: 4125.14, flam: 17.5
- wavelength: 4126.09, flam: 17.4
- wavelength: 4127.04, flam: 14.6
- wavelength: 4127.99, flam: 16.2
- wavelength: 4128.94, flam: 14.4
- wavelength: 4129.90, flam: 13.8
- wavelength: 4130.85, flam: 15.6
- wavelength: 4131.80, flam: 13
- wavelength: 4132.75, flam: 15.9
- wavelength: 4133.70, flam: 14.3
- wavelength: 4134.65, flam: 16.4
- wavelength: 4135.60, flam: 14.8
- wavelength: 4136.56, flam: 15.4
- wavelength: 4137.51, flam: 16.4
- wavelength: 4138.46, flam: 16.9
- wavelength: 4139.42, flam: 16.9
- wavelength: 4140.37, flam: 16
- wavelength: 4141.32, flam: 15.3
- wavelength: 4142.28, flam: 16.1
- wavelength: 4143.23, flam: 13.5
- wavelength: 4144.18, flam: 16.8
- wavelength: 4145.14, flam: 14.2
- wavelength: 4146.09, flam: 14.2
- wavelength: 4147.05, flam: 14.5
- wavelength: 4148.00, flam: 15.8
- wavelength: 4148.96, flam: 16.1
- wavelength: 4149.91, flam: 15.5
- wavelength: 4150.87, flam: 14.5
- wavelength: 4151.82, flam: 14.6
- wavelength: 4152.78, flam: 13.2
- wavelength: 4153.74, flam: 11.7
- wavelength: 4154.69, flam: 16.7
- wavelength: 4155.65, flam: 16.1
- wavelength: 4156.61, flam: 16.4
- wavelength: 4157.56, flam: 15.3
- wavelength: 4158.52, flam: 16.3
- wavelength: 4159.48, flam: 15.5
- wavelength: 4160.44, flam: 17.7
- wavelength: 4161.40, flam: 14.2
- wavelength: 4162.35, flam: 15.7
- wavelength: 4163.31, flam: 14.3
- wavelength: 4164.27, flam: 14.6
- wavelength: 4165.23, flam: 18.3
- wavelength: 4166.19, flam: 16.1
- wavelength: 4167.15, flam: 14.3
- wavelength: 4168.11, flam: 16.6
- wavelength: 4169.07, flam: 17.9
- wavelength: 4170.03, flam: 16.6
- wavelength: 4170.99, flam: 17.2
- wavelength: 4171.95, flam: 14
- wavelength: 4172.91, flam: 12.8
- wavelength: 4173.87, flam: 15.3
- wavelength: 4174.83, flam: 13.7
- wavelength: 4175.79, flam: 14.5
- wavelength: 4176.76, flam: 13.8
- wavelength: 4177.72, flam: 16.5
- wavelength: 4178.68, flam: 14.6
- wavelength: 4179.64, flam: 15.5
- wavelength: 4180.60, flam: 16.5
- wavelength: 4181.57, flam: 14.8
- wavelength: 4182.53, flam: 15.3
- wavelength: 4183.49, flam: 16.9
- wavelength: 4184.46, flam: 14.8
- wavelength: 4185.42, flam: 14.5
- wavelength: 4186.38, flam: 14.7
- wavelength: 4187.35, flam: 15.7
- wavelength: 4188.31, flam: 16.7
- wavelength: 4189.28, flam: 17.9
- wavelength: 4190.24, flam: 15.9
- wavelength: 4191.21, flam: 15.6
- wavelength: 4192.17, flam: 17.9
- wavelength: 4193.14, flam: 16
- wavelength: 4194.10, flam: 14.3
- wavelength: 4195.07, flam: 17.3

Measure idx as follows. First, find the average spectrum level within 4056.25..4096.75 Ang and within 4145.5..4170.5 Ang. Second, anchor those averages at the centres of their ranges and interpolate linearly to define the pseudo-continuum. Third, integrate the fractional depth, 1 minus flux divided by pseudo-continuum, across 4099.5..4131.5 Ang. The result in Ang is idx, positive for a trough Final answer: 1.8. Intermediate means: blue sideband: 15.4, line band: 14.6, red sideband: 15.5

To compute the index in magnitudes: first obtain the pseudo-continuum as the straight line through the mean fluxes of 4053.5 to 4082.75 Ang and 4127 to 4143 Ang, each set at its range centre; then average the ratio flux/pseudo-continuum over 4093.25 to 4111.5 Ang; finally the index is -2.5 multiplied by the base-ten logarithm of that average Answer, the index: 0.16 mag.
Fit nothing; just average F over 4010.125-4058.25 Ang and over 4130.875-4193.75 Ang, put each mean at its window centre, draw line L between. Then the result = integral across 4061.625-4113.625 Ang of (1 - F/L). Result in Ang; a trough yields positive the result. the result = 3.8 Ang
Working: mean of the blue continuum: 16.1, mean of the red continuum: 15.5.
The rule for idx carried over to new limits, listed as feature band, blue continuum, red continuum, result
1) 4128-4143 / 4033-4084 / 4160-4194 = 0.2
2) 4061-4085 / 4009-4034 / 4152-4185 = 0.6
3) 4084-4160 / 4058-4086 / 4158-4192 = 3.6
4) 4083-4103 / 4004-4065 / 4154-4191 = 1.4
